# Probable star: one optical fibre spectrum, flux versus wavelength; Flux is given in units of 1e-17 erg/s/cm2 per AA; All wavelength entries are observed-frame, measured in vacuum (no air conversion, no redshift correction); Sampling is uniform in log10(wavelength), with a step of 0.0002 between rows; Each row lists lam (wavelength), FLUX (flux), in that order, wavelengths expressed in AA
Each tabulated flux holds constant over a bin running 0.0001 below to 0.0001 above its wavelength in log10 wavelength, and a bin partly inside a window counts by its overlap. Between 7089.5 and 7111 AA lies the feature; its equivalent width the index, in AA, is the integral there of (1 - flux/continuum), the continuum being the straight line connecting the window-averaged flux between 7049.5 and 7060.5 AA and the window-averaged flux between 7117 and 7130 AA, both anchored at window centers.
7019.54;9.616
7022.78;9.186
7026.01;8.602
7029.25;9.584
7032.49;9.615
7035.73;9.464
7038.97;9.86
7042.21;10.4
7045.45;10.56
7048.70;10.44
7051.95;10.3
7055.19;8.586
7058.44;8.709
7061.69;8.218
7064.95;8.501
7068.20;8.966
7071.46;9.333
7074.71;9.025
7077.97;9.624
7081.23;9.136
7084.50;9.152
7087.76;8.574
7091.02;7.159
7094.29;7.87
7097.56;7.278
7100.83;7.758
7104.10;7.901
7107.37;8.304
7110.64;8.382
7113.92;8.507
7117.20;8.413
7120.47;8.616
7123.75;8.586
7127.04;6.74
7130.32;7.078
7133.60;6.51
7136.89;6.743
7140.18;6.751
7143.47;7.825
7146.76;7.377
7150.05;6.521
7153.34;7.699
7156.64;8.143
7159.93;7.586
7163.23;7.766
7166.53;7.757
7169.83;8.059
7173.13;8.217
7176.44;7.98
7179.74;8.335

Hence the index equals 1.6 AA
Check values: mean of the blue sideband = 9.26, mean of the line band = 7.78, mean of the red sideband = 7.95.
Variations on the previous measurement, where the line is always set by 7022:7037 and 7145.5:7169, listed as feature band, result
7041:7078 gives -2.0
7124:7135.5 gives 1.4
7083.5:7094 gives 0.4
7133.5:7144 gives 1.2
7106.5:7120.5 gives -0.5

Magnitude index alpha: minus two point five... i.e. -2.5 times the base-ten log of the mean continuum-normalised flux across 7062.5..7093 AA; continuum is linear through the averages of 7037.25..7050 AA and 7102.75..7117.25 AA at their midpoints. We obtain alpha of 0.06 mag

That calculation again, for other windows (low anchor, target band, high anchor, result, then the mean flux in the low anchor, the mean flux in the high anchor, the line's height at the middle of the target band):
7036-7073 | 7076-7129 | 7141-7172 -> 0.04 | 9.44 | 7.63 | 8.59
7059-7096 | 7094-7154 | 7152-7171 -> 0.08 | 8.68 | 7.83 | 8.21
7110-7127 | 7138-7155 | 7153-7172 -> 0.12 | 8.34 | 7.86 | 8.03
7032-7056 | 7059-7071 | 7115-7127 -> 0.10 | 9.96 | 8.29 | 9.51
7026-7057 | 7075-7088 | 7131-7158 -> -0.05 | 9.79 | 7.18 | 8.78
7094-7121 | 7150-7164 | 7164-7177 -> 0.05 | 8.11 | 7.99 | 8.01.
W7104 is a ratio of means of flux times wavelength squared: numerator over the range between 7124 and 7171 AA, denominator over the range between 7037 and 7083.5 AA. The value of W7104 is 0.80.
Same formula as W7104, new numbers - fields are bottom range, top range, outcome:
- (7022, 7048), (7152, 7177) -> 0.84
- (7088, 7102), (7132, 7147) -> 0.93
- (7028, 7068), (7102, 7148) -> 0.83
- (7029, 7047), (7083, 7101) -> 0.81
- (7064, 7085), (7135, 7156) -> 0.80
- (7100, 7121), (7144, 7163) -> 0.92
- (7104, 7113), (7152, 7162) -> 0.96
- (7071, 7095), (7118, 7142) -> 0.85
